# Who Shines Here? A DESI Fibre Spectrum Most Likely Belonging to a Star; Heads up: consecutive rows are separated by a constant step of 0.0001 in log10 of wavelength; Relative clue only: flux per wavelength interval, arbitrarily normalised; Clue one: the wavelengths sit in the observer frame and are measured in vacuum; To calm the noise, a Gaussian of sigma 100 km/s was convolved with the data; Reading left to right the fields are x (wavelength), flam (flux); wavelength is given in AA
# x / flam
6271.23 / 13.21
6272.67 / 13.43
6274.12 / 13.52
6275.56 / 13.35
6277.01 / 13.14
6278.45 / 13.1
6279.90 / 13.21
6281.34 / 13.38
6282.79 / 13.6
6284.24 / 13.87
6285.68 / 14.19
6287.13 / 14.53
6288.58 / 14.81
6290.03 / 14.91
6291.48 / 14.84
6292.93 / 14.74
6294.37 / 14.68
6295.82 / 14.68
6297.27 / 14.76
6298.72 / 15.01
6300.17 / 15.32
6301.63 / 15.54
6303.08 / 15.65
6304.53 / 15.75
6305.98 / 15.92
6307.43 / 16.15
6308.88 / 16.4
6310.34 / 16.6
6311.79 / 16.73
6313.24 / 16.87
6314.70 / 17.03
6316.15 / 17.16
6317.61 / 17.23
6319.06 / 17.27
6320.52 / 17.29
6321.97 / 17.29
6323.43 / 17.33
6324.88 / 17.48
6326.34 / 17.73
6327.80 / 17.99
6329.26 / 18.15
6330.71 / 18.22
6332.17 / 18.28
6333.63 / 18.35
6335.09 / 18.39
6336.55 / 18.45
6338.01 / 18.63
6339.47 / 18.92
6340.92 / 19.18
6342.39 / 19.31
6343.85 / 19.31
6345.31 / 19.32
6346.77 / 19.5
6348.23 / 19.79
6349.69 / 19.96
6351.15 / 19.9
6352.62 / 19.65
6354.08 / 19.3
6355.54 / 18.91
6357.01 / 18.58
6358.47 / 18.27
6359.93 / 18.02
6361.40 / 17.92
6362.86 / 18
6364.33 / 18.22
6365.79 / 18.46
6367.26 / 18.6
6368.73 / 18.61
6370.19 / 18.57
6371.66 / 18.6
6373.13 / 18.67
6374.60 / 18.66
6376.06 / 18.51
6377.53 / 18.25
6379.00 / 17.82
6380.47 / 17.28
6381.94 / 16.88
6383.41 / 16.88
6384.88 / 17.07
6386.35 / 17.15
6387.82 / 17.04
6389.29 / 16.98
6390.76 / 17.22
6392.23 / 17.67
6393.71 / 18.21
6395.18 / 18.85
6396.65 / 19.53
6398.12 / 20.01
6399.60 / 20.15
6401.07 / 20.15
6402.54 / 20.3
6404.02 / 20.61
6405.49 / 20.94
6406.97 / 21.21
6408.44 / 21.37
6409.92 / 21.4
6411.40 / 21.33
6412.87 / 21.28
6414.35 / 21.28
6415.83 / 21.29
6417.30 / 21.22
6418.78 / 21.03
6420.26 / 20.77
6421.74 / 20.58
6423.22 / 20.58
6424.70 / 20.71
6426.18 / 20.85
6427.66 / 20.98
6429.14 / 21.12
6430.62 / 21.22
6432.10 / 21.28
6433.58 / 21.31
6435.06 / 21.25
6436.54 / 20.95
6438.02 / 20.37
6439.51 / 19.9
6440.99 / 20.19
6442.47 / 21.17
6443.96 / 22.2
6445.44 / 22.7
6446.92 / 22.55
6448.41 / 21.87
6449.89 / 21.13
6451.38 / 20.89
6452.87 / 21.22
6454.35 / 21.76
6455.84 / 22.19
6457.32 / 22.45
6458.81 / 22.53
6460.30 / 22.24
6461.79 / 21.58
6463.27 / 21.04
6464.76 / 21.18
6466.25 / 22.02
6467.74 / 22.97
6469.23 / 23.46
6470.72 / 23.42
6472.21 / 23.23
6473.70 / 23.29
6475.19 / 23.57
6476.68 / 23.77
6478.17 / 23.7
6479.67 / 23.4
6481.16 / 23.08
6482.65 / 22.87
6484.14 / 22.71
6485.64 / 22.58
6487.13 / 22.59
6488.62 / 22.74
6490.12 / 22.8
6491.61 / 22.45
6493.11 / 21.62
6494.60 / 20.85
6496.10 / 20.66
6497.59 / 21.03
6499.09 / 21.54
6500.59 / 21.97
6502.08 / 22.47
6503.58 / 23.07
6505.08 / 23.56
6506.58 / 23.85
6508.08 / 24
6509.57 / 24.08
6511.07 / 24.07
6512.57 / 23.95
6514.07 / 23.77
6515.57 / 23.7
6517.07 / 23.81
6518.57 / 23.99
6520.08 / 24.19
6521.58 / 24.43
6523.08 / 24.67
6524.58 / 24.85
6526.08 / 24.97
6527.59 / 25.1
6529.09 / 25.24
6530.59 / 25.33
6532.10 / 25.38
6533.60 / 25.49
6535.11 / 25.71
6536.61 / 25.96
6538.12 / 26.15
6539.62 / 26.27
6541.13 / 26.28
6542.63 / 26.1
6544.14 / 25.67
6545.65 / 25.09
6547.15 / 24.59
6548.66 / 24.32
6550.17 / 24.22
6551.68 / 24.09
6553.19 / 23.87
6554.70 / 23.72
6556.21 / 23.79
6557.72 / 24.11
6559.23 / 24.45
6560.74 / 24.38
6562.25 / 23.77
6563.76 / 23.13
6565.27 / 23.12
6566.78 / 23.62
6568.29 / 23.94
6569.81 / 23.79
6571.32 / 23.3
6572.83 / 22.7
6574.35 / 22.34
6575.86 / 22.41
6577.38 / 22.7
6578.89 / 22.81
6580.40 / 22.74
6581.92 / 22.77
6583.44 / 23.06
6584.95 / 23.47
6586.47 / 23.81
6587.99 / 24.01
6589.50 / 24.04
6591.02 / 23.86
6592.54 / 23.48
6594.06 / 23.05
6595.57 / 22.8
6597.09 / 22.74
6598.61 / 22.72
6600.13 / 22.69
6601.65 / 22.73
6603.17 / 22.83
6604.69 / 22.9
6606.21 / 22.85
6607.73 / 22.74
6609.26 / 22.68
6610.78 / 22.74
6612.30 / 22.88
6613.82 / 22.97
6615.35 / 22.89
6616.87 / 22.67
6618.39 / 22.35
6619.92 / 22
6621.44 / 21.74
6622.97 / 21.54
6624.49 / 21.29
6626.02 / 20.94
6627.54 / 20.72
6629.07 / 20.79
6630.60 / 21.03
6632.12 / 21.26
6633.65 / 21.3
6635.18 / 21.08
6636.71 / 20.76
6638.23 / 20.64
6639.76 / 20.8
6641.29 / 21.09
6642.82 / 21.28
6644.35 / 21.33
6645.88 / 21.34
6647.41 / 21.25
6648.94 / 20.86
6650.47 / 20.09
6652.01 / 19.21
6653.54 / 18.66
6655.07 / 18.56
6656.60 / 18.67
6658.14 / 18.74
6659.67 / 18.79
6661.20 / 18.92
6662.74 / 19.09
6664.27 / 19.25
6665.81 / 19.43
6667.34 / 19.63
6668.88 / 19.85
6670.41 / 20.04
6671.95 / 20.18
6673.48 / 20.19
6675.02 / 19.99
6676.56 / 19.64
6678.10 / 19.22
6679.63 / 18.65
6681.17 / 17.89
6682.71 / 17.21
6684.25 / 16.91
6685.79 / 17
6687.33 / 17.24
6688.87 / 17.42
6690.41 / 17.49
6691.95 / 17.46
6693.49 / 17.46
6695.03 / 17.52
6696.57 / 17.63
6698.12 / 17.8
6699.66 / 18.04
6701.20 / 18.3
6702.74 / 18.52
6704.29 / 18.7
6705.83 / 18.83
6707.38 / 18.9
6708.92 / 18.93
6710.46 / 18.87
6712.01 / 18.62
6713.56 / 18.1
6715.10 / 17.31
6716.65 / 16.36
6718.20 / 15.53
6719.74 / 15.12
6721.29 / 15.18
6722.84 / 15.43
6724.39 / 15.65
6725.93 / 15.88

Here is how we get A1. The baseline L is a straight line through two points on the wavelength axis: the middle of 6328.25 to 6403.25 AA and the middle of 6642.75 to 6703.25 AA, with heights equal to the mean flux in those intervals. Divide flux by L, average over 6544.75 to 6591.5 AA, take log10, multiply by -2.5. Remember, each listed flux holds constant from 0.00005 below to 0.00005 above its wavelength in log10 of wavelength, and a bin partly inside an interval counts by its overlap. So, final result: -0.25 mag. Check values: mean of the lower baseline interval 18.6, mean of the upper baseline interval 18.9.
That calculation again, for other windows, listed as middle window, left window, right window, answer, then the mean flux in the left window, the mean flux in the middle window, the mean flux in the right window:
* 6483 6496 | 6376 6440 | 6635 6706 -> -0.14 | 19.8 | 22.2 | 19.1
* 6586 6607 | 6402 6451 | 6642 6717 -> -0.18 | 21.1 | 23.2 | 18.8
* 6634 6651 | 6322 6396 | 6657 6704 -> -0.14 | 18.3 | 21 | 18.5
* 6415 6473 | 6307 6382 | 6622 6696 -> -0.16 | 18.2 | 21.5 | 19.6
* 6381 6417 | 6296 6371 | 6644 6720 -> -0.08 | 17.8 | 19.4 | 18.6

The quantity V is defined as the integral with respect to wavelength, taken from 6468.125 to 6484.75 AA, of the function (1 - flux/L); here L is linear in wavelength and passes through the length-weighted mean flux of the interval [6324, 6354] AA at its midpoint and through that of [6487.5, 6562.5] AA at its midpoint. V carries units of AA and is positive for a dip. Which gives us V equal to -0.5 AA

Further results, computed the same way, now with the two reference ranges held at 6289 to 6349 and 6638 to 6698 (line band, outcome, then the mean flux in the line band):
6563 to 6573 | -2.63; 23.4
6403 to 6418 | -3.00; 21.2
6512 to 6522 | -3.13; 23.9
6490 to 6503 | -2.54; 21.7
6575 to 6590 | -3.66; 23.2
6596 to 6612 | -3.43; 22.8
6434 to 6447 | -2.46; 21.2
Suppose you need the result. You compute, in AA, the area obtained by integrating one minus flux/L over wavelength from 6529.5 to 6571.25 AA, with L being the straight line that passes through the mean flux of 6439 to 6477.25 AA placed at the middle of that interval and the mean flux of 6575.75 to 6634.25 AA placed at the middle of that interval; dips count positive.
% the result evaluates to -4.3 AA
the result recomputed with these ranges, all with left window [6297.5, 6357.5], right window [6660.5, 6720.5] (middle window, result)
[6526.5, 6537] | -4.3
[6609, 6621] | -2.9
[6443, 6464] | -4.6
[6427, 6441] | -2.3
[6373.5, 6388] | 0.2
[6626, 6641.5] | -2.3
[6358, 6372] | -0.4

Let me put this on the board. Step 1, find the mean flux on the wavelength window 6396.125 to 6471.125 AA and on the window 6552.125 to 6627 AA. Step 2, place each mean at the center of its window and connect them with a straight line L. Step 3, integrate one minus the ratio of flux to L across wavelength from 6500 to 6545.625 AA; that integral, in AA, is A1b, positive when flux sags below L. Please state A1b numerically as -4.8 AA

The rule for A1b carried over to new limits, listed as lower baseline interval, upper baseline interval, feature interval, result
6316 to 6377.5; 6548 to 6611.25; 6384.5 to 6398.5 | 1.1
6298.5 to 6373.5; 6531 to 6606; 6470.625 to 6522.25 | -2.3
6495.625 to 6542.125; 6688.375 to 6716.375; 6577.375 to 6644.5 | -3.7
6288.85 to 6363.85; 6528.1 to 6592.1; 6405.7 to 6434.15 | -1.3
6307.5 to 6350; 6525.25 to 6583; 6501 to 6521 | -0.5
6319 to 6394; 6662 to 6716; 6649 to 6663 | -0.4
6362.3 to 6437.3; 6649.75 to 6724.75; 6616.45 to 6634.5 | -2.9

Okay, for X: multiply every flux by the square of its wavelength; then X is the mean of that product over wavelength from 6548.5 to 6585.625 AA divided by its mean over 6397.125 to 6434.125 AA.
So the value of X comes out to 1.2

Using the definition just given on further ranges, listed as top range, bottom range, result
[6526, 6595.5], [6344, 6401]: 1.39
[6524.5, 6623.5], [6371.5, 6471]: 1.22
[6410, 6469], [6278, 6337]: 1.39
